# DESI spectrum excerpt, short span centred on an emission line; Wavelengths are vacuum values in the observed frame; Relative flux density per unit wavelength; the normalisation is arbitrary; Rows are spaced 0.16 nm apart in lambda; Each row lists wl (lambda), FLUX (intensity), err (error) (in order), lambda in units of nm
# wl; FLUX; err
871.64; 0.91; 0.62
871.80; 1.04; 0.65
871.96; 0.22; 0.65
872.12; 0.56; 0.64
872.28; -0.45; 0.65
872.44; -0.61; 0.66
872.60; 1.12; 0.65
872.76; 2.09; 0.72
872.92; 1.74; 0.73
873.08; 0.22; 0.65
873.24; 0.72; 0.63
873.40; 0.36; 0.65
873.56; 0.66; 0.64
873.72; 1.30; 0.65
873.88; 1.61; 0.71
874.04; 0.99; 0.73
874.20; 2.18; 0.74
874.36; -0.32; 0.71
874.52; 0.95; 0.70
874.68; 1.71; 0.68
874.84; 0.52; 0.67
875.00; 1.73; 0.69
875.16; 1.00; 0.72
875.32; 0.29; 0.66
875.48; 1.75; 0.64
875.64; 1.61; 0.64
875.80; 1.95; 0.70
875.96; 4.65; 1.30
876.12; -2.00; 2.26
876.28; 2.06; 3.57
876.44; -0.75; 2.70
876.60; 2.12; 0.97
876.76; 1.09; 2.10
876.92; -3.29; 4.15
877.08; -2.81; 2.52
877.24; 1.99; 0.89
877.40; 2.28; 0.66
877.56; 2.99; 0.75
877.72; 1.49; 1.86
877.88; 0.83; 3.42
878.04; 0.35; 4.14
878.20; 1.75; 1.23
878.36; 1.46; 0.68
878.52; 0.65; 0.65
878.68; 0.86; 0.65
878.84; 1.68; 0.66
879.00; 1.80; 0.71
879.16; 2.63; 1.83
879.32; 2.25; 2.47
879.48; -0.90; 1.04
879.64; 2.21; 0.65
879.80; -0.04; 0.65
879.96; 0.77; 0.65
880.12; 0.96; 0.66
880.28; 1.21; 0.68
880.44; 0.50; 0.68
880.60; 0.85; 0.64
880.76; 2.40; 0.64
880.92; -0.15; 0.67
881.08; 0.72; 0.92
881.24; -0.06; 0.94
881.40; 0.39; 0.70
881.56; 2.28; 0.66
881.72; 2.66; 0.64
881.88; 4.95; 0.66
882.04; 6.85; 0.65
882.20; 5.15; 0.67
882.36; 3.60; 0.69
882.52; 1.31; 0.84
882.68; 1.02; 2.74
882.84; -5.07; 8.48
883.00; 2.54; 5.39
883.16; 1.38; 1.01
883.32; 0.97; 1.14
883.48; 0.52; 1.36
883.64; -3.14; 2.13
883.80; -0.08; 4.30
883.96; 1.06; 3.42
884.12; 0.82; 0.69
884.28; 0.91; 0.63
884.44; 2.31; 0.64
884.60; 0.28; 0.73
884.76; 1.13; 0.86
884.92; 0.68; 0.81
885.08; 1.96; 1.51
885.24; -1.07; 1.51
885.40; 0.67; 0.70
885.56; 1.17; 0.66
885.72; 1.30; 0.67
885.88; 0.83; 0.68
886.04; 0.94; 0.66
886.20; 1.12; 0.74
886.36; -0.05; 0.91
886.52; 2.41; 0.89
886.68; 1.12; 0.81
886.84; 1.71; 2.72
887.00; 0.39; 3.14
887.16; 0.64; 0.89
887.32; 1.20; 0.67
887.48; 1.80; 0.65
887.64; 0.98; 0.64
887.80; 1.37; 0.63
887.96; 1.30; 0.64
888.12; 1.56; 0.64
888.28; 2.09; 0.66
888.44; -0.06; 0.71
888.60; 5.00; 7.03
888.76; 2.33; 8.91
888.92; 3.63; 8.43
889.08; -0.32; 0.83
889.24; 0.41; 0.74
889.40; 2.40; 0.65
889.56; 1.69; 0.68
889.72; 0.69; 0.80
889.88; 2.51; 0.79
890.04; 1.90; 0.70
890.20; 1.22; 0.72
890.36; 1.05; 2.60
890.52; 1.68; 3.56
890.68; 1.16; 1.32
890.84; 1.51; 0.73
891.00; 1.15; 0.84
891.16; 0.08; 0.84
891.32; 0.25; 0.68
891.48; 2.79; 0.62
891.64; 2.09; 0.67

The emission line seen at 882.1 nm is H-gamma 4340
